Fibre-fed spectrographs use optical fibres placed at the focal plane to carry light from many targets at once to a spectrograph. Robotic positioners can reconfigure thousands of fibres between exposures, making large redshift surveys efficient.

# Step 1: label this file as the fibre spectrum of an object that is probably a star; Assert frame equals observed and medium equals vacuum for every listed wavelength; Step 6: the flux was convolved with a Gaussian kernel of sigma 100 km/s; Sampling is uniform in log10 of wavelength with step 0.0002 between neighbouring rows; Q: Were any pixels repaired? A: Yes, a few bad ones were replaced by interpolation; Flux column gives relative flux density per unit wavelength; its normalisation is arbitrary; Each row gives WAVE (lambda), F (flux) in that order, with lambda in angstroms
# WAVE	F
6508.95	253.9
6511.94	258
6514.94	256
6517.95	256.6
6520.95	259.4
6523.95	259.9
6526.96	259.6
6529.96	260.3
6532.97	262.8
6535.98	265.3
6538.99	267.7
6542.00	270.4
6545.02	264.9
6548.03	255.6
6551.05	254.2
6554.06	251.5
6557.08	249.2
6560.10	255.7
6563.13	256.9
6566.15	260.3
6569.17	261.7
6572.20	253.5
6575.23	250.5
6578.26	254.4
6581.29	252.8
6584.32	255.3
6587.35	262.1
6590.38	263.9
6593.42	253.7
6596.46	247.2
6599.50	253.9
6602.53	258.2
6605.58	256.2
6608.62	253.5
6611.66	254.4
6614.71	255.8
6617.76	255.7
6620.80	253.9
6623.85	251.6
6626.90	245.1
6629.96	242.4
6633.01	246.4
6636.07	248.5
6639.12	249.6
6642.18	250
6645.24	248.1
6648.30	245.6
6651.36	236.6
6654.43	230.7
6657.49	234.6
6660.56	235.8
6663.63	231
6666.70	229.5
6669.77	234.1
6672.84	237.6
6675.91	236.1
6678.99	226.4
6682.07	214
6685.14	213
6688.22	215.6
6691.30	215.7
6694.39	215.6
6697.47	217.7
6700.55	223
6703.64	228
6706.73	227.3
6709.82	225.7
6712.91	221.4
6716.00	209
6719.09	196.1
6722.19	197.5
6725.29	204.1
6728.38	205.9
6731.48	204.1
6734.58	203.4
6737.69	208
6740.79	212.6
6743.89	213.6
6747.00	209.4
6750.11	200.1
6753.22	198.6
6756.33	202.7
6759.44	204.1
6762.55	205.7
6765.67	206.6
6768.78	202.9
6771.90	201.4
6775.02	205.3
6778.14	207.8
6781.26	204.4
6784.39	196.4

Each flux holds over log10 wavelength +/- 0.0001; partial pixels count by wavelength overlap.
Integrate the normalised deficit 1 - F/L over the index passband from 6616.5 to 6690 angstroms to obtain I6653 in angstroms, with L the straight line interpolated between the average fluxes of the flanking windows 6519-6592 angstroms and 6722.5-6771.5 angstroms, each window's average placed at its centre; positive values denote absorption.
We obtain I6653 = -2.0 angstroms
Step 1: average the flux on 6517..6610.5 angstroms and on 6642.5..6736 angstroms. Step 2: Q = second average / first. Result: 0.86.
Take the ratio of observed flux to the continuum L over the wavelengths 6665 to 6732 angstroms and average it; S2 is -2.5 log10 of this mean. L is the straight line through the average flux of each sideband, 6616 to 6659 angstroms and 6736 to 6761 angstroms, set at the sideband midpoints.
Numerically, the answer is 0.03 mag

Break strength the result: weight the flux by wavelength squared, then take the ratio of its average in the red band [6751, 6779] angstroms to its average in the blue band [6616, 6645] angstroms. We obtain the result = 0.85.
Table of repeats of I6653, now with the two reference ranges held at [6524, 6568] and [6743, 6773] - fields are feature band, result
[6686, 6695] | 0.3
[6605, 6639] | -1.6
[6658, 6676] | -0.5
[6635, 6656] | -0.9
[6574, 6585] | -0.1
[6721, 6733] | 0.5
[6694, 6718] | -0.3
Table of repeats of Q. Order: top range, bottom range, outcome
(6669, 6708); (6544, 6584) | 0.87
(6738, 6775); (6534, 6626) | 0.80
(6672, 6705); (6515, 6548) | 0.85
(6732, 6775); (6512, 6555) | 0.79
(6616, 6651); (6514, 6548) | 0.95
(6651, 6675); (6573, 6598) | 0.92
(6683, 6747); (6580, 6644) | 0.84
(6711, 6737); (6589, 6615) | 0.81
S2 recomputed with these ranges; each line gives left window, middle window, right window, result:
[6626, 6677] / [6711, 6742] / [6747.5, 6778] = 0.05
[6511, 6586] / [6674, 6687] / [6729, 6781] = 0.01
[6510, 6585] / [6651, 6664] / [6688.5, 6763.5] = -0.02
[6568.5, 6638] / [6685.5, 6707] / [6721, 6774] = 0.01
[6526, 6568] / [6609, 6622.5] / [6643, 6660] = -0.04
